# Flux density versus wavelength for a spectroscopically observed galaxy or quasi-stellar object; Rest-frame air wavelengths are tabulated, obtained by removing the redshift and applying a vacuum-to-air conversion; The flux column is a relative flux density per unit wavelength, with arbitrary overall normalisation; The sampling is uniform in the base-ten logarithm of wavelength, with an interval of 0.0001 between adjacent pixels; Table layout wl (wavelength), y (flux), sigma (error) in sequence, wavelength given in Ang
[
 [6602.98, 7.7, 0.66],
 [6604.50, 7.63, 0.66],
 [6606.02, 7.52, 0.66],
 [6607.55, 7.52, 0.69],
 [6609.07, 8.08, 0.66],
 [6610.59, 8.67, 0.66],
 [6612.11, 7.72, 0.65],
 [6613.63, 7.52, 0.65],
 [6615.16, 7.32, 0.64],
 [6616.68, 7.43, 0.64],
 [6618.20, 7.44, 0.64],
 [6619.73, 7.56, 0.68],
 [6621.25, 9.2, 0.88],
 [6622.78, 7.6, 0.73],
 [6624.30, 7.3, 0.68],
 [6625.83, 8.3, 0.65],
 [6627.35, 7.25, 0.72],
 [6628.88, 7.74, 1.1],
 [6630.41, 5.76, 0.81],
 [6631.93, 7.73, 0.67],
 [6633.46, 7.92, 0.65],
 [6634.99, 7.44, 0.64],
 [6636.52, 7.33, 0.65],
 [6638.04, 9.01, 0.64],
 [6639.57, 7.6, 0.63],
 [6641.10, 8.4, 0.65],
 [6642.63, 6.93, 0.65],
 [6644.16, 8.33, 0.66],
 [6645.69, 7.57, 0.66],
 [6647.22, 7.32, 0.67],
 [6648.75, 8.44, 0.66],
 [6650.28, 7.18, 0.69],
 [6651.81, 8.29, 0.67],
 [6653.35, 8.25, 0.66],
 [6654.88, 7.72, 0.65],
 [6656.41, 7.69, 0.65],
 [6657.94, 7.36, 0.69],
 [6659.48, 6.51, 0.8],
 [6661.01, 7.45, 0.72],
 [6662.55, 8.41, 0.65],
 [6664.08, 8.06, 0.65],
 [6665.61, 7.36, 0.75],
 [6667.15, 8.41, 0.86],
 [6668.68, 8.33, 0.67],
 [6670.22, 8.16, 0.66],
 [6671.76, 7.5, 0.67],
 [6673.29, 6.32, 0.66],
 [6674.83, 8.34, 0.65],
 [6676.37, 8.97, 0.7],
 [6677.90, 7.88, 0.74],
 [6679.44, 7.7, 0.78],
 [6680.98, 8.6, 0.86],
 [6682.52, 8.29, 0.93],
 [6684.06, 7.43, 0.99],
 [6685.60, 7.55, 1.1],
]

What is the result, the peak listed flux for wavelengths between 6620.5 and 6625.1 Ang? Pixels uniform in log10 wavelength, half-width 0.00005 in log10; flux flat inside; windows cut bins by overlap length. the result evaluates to 9.2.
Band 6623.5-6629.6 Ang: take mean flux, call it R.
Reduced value 7.65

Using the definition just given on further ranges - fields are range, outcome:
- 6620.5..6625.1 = 8.02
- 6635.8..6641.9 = 8.09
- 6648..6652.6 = 7.96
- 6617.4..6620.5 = 7.51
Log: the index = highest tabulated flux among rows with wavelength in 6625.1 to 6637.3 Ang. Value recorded 8.3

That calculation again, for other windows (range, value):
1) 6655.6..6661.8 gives 7.69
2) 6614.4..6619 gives 7.44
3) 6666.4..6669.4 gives 8.41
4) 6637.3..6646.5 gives 9.01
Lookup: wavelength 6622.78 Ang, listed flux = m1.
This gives 7.6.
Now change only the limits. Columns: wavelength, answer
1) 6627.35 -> 7.25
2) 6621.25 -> 9.2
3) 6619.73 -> 7.56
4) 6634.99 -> 7.44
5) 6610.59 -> 8.67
